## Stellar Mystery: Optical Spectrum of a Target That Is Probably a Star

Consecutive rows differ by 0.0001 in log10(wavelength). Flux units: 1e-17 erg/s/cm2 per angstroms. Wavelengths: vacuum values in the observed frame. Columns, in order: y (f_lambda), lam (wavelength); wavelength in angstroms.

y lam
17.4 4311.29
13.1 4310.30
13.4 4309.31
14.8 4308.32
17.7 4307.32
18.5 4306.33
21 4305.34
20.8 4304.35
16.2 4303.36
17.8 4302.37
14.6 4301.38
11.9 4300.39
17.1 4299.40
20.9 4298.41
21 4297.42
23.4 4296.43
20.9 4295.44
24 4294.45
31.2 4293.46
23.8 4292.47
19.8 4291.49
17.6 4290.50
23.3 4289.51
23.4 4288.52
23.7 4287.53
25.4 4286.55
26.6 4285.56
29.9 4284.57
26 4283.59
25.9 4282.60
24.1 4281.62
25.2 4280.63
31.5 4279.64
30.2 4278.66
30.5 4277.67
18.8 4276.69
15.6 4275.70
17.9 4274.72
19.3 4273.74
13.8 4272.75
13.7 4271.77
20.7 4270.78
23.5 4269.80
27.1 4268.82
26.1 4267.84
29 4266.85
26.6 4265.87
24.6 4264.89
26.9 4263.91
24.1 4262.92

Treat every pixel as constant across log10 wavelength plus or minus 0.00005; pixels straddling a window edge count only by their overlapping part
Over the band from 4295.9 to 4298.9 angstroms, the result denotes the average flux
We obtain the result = 21.7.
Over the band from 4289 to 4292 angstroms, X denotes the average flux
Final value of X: 20.3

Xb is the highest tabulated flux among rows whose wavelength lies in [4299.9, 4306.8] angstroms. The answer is 21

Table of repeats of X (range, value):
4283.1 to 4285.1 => 28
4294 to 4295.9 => 22.4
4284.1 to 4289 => 25.8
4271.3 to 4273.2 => 13.8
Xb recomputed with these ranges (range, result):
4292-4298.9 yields 31.2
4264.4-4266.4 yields 26.6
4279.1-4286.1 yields 31.5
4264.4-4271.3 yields 29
